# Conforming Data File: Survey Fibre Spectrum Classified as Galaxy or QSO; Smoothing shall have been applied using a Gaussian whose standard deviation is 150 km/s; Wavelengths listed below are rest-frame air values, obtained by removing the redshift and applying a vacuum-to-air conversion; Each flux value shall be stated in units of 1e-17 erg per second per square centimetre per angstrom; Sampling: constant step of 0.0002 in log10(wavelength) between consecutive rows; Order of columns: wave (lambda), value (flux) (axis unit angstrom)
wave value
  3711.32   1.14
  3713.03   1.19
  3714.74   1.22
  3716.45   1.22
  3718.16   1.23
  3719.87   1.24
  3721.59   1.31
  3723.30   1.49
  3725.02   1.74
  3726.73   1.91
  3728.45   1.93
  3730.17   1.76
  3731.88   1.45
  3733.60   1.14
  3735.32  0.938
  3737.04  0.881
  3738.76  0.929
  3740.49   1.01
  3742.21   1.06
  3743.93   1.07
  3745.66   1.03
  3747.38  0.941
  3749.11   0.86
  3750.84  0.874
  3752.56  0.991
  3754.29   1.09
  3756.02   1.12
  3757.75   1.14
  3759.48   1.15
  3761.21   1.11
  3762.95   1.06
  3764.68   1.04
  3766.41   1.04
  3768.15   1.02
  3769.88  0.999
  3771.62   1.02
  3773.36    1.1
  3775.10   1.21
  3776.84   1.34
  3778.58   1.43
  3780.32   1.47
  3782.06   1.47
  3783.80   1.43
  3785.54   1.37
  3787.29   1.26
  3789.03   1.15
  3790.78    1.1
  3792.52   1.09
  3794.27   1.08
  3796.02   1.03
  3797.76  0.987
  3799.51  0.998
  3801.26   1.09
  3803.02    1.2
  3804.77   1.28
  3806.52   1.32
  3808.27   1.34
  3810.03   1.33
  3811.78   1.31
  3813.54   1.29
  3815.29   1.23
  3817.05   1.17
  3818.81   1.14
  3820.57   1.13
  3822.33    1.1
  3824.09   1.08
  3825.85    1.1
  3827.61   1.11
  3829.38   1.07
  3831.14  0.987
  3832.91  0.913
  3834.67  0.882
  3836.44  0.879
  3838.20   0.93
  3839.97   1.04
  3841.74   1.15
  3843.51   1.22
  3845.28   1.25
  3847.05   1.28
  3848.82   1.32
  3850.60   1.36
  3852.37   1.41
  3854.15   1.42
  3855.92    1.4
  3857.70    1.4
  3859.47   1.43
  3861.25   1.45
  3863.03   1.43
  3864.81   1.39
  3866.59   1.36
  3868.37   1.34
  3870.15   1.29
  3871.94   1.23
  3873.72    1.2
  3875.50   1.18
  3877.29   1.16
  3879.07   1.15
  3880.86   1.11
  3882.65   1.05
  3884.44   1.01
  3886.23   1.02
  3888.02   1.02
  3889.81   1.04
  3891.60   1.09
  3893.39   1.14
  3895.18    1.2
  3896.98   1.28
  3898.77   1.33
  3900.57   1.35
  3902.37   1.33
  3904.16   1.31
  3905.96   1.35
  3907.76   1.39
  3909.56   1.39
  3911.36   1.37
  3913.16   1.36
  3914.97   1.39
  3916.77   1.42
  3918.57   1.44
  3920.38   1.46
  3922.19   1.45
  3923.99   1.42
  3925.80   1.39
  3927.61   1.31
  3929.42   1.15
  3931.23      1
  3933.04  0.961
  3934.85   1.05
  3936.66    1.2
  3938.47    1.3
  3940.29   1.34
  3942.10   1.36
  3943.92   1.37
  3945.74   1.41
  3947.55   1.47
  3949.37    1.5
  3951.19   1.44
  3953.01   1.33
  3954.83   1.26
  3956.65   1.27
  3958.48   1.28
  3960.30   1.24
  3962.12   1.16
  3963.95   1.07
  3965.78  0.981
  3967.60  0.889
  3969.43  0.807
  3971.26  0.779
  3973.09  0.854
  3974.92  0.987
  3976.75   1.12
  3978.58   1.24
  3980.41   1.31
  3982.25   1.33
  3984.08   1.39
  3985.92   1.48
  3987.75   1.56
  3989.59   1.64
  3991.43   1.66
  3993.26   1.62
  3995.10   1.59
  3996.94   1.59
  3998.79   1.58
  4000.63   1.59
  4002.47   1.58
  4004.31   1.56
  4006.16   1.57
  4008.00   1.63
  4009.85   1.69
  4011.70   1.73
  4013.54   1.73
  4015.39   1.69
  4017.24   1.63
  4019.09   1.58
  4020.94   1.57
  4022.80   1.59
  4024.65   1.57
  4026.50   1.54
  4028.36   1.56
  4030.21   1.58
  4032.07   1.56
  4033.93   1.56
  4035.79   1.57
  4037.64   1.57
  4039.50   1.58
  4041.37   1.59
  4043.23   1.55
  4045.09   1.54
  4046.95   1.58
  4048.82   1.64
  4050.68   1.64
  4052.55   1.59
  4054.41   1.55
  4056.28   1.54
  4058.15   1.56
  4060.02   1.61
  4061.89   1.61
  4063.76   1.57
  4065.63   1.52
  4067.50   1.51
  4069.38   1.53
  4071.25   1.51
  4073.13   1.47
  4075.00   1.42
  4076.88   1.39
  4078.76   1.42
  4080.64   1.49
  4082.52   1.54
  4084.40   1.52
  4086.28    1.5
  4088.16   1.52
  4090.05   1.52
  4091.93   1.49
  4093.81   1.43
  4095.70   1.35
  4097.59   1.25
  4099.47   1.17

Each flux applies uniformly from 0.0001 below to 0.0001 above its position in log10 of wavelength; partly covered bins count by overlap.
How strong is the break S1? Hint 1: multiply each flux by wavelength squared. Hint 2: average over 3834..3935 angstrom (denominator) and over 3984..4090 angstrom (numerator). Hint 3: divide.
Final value 1.4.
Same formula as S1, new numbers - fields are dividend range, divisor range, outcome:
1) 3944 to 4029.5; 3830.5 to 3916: 1.21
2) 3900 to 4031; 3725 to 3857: 1.28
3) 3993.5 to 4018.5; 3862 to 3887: 1.44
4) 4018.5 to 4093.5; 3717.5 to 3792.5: 1.49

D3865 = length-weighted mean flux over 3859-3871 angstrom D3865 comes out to 1.38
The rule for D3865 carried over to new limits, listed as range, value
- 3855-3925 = 1.29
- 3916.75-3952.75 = 1.32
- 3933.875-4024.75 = 1.38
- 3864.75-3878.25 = 1.26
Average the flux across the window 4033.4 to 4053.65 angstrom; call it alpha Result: 1.58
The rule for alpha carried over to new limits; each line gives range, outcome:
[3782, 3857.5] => 1.18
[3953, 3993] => 1.22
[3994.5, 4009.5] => 1.59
